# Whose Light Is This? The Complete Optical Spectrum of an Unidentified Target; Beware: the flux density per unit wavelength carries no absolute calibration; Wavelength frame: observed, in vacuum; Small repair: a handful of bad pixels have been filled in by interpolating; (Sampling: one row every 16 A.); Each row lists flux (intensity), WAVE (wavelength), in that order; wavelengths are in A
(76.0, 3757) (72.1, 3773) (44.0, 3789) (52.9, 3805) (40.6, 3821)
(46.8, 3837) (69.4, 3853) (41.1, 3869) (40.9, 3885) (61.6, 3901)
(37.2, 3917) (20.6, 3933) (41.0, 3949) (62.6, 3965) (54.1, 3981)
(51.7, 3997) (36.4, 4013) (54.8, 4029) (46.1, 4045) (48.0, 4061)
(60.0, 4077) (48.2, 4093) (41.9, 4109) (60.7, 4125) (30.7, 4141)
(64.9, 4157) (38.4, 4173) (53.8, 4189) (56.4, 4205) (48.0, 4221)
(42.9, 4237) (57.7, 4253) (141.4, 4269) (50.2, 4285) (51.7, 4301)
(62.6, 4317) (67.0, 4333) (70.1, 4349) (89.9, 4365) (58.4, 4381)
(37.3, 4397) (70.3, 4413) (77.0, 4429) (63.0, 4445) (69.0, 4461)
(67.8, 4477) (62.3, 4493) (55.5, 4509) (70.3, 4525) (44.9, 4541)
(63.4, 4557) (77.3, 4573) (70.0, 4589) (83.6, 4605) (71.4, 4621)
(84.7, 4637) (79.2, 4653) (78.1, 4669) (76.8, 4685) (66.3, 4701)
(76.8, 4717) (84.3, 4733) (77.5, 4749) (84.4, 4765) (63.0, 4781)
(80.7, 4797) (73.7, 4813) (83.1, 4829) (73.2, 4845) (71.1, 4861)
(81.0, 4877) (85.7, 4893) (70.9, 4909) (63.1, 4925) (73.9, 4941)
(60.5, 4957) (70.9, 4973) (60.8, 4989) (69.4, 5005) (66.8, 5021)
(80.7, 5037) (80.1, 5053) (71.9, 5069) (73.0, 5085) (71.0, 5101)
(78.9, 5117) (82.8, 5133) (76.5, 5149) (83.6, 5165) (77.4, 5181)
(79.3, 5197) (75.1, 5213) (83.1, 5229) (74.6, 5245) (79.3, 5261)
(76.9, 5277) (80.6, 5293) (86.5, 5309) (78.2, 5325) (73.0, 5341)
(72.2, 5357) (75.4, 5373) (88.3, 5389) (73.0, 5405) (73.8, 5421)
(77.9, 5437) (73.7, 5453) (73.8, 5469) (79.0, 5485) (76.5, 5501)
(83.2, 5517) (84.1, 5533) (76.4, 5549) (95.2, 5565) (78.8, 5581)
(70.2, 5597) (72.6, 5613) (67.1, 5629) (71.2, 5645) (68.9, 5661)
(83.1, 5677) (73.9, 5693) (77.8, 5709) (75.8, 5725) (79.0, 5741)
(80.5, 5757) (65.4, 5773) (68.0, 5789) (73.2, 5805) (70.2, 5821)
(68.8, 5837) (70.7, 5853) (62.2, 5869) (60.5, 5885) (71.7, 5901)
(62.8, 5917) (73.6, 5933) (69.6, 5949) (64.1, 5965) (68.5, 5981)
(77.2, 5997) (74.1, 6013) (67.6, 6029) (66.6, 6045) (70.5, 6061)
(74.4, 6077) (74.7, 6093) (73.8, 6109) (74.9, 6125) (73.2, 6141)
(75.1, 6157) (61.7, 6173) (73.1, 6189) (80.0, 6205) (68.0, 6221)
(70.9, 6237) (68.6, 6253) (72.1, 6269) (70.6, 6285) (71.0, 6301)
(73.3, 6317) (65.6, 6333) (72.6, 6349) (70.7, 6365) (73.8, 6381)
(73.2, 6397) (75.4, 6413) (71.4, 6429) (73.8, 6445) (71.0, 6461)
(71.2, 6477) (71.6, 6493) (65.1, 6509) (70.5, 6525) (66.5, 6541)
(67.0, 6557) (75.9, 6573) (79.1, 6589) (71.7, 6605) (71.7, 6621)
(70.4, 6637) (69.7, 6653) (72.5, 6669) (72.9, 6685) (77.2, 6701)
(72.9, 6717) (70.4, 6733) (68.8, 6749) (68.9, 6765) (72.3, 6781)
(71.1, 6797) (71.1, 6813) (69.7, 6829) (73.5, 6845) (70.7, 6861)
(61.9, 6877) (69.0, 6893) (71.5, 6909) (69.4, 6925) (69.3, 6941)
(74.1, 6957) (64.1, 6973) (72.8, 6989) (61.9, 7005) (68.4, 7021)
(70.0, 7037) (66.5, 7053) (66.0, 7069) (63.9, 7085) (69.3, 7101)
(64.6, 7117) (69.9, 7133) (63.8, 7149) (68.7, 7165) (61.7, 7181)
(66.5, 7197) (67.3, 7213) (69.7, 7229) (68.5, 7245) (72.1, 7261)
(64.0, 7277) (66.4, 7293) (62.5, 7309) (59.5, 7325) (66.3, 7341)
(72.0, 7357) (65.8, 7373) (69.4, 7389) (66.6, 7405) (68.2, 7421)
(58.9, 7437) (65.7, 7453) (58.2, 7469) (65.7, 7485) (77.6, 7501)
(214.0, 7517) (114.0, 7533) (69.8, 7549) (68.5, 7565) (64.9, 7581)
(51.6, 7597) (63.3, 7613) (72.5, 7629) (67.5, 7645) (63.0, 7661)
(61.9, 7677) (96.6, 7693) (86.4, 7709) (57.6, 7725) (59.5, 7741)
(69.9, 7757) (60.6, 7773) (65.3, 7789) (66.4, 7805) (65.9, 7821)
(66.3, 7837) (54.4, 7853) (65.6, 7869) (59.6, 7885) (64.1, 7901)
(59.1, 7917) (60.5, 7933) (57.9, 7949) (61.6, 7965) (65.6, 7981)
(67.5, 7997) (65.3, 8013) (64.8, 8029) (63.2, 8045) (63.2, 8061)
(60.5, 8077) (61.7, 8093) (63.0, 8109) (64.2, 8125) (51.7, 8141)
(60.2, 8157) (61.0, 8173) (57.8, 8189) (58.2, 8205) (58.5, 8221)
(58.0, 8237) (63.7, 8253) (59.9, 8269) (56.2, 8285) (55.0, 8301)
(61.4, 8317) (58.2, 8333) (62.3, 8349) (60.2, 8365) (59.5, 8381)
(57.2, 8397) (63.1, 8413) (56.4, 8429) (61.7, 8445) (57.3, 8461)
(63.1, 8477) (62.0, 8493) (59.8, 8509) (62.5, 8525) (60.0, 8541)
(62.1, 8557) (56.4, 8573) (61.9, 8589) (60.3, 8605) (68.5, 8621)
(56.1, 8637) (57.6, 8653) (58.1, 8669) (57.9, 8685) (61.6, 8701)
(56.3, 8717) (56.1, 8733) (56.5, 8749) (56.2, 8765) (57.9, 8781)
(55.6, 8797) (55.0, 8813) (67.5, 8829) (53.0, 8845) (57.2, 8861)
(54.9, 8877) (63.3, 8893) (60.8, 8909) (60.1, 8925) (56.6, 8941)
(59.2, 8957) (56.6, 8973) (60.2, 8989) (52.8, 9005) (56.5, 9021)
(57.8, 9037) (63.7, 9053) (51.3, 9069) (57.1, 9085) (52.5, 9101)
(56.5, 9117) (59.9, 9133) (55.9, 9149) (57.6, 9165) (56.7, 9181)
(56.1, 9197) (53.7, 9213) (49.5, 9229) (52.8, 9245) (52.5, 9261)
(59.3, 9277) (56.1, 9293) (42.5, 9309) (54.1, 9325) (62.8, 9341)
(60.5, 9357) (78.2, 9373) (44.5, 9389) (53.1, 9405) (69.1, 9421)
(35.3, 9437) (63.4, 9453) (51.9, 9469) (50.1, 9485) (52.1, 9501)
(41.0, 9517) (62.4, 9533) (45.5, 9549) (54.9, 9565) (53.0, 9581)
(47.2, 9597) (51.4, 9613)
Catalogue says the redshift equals 0.14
